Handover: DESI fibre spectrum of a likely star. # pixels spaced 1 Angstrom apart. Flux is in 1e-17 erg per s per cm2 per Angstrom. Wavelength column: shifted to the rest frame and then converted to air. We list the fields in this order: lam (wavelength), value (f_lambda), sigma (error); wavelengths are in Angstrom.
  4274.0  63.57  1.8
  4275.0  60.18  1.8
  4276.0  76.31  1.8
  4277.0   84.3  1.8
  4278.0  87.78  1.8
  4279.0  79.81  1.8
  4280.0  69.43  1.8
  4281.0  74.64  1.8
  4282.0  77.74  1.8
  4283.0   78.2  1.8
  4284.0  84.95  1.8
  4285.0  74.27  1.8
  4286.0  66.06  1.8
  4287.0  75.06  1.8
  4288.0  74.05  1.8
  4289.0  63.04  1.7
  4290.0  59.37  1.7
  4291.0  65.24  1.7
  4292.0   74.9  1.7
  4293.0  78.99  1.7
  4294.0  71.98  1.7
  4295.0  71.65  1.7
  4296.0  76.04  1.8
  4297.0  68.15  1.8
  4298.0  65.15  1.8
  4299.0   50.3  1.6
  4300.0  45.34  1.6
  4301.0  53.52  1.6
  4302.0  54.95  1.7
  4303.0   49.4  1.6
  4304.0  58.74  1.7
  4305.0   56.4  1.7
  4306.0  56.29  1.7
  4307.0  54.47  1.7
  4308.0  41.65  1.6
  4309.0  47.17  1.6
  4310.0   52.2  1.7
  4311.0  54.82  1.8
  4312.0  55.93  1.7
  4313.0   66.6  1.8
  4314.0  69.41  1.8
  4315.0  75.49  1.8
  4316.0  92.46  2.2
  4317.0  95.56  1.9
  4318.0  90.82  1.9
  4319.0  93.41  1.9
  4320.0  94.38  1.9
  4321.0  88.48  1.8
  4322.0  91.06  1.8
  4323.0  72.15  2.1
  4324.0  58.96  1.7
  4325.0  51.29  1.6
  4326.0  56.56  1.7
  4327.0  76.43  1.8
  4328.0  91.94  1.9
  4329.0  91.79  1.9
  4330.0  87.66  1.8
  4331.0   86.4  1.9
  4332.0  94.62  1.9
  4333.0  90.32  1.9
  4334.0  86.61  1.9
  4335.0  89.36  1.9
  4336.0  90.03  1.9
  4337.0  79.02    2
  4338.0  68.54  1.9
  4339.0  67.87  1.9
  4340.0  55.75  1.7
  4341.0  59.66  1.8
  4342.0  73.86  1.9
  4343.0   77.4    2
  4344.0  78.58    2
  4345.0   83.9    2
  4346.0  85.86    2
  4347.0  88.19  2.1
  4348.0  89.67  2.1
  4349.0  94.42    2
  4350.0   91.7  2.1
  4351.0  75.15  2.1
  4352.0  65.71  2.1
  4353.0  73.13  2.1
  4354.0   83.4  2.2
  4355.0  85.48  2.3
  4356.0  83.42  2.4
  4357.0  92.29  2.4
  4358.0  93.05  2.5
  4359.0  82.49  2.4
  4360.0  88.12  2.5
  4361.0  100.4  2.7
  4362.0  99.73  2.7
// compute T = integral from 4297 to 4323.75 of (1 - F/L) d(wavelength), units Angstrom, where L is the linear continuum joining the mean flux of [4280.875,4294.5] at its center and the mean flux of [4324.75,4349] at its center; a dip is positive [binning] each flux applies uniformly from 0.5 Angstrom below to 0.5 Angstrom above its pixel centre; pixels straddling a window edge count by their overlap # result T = 3.5 Angstrom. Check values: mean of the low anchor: 72.7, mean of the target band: 66.4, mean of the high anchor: 79.8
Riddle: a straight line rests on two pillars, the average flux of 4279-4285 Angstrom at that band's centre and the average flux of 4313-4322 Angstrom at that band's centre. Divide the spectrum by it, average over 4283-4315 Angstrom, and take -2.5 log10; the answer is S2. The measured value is 0.278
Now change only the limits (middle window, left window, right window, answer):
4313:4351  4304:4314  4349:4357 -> -0.19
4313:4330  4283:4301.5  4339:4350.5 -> -0.09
